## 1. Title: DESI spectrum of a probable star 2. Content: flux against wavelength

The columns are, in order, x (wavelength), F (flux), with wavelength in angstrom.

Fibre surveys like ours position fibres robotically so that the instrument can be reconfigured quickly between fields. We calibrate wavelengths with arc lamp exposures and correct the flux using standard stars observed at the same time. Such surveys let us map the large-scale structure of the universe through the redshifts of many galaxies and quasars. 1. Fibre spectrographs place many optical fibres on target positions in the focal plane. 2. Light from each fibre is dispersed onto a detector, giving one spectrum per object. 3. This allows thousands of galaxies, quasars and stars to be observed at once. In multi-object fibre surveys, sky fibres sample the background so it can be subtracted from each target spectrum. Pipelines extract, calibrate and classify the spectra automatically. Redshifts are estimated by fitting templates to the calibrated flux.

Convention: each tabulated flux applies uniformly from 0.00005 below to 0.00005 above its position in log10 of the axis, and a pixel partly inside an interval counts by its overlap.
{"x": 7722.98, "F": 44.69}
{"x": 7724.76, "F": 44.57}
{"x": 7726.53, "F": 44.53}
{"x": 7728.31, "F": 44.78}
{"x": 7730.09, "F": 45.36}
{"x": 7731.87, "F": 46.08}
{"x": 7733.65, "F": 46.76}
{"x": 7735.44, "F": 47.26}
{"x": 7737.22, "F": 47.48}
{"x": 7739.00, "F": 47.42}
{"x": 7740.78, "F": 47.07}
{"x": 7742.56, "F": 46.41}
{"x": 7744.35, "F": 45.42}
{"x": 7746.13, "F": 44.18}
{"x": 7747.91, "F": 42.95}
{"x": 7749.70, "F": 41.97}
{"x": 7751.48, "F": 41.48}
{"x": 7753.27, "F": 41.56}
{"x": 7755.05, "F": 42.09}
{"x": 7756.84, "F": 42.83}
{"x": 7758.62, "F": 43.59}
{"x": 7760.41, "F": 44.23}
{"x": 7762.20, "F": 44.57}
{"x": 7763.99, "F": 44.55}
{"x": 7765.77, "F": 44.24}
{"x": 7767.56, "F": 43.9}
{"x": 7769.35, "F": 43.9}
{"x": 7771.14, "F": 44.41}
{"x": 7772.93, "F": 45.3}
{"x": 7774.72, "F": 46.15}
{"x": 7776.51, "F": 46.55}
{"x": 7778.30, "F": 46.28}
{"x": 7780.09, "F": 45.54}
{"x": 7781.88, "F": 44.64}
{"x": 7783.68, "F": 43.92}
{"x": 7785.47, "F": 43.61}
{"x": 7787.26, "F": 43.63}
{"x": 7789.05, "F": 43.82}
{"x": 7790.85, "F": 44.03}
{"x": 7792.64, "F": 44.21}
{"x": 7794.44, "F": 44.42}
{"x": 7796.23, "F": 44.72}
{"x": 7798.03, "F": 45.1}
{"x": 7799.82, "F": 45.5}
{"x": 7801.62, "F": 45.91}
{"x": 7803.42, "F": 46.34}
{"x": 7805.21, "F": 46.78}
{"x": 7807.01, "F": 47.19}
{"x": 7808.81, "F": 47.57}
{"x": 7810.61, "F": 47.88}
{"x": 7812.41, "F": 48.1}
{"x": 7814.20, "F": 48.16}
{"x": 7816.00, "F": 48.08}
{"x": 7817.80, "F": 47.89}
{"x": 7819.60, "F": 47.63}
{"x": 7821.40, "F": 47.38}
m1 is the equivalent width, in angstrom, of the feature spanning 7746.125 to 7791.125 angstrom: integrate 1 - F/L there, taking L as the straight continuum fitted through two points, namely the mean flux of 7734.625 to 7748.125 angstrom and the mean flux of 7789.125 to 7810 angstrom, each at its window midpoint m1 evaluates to 1.9 angstrom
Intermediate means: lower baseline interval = 46.2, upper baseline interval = 45.6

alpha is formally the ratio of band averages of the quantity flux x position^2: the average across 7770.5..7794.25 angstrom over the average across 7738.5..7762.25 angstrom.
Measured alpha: 1.03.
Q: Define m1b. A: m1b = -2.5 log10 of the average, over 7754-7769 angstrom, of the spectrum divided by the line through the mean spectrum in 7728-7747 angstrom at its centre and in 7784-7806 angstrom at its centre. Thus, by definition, 0.05 mag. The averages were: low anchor 46.2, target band 43.7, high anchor 44.8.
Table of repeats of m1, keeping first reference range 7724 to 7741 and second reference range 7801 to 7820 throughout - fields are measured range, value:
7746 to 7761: 1.2 angstrom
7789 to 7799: 0.6 angstrom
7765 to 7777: 0.5 angstrom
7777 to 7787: 0.5 angstrom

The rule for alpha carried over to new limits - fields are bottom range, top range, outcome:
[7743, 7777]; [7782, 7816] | 1.05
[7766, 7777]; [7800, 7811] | 1.05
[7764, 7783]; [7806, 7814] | 1.07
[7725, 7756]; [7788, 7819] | 1.05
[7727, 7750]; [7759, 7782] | 0.99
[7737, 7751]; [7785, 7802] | 1.00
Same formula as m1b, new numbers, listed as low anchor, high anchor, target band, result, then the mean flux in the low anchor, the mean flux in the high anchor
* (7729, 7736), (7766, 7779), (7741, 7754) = 0.05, 46.2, 45.1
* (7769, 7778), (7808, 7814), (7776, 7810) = 0.03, 45.4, 47.9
